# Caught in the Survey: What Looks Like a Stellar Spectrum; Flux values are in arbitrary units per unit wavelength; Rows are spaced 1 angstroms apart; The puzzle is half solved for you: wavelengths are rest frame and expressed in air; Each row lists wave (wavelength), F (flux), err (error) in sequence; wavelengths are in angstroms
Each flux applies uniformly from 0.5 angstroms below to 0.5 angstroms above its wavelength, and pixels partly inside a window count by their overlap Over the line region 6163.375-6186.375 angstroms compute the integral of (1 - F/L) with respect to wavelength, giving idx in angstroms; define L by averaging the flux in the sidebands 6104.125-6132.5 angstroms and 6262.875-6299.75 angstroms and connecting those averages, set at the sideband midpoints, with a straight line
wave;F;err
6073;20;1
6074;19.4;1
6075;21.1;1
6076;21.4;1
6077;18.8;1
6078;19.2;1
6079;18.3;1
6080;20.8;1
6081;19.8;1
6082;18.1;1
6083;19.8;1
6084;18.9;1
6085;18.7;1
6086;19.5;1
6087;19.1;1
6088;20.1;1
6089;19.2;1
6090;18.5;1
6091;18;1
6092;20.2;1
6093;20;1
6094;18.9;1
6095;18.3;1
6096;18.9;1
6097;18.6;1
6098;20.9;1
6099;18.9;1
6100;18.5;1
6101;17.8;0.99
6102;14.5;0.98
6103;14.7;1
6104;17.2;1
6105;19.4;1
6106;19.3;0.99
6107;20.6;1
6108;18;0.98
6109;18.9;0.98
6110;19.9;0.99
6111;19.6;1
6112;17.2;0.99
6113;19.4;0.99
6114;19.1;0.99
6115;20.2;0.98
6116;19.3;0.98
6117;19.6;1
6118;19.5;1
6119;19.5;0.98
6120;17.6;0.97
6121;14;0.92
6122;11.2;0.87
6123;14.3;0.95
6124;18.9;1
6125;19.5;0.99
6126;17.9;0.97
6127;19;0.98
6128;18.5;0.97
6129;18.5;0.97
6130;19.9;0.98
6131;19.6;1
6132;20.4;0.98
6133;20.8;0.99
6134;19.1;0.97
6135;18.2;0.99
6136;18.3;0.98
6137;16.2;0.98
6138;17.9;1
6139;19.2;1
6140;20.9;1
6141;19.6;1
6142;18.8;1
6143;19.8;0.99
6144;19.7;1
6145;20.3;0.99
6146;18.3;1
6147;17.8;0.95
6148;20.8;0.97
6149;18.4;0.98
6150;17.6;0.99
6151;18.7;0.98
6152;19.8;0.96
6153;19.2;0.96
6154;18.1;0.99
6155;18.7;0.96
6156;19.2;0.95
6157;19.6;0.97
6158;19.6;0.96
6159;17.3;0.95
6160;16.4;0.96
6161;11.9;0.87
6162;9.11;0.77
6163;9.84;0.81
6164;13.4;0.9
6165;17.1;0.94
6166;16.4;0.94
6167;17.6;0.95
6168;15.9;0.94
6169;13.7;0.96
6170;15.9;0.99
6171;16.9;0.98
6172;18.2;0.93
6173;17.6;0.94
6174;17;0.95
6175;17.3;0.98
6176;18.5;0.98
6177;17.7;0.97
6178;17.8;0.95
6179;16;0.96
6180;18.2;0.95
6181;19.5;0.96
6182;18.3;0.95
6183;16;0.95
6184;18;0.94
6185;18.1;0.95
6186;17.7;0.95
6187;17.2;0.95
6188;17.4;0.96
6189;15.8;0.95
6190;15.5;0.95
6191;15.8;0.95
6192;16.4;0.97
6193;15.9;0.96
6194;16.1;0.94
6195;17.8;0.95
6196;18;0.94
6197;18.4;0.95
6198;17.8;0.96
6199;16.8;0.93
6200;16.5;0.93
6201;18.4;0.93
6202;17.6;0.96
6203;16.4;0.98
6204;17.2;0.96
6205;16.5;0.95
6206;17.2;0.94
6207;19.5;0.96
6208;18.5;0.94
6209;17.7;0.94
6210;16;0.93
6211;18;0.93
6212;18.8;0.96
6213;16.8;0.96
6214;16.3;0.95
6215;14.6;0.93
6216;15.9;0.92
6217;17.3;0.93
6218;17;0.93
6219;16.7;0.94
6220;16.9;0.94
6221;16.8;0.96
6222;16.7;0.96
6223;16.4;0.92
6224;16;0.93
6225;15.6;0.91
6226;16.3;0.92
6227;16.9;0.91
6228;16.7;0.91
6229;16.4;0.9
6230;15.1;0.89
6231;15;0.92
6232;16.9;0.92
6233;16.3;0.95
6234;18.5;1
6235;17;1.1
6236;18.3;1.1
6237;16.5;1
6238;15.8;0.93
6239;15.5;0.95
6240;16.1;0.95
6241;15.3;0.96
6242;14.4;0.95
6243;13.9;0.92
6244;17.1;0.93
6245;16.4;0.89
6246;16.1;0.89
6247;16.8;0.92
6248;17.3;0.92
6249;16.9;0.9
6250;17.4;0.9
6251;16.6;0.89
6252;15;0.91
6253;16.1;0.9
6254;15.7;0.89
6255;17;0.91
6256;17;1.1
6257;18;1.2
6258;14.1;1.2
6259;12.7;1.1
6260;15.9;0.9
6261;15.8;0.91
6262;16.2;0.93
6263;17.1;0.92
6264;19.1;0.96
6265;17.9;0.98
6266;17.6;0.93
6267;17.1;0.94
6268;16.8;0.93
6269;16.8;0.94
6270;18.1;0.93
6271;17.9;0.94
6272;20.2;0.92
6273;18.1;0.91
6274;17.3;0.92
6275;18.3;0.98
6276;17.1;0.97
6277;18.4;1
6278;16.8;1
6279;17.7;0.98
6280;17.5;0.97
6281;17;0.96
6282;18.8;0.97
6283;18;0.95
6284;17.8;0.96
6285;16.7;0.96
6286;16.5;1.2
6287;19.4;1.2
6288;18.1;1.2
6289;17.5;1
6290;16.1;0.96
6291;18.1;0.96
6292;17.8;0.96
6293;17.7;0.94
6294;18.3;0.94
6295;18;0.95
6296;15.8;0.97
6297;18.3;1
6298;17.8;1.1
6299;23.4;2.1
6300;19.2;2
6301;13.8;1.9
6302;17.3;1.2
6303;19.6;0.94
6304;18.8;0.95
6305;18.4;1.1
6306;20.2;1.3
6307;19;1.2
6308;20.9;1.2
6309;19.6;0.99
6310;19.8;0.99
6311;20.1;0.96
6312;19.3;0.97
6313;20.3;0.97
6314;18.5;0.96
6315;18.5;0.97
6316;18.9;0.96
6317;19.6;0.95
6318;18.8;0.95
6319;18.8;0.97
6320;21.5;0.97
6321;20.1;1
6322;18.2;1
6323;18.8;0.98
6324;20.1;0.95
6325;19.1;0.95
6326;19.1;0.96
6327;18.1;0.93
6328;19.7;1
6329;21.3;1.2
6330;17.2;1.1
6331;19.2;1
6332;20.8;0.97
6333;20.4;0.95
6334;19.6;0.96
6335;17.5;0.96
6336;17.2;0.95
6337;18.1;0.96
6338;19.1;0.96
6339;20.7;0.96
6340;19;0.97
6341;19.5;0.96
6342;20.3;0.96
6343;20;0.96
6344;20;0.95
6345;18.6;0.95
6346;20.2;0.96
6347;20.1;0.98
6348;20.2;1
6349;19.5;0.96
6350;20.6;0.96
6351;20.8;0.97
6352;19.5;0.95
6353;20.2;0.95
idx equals 1.6 angstroms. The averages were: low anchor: 18.5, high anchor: 17.9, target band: 17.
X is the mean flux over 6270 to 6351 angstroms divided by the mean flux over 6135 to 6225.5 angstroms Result 1.1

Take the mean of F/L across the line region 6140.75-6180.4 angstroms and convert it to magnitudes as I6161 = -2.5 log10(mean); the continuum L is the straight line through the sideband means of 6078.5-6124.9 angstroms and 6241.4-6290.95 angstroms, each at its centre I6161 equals 0.040 mag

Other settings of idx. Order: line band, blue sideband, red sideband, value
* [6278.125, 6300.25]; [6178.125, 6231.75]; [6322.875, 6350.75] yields 0.7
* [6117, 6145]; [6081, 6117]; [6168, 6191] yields -0.5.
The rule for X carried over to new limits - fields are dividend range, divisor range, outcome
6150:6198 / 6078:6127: 0.91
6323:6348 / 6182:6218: 1.13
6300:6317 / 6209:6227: 1.14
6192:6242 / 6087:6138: 0.91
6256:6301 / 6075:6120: 0.92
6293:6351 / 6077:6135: 1.03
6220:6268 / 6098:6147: 0.88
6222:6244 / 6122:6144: 0.87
